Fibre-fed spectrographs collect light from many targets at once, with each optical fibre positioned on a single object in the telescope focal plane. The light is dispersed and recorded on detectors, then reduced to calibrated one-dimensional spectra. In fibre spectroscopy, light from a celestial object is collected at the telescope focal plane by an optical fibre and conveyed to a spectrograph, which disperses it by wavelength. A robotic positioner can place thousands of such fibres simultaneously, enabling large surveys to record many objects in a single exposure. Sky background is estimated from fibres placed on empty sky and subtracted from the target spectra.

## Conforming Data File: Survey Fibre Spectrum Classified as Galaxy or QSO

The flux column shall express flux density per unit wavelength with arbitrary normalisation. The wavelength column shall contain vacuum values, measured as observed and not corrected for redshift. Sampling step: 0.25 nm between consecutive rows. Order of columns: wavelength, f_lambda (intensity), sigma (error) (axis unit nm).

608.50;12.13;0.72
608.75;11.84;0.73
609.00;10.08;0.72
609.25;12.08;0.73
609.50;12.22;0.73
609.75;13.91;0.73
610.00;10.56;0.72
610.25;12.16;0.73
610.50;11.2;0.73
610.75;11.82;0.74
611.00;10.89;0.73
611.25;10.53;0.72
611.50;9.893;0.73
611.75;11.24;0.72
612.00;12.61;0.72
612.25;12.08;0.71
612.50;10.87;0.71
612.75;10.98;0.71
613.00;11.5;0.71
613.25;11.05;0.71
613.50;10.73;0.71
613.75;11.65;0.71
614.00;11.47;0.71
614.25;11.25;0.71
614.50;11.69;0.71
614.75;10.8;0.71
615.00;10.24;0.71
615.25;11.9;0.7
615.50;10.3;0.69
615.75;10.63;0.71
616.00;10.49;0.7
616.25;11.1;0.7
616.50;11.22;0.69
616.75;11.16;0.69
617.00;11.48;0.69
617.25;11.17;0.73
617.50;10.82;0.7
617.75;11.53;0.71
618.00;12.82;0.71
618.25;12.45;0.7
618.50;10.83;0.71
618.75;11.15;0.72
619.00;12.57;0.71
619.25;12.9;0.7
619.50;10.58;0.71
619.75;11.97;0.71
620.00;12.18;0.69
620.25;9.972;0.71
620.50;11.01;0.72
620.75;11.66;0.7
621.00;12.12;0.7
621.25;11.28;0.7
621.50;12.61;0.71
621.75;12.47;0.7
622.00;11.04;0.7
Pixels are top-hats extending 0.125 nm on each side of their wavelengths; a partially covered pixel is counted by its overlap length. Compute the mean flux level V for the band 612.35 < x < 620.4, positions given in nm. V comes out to 11.3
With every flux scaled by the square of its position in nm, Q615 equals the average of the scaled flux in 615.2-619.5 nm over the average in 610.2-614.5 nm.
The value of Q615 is 1.0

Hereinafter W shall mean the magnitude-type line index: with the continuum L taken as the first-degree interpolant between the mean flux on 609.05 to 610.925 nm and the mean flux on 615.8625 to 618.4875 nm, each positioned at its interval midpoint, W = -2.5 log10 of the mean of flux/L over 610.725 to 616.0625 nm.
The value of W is 0.052 mag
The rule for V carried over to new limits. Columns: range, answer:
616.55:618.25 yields 11.6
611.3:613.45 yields 11.2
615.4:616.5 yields 10.7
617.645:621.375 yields 11.7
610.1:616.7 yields 11.2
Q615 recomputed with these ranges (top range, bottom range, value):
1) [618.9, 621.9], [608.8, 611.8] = 1.07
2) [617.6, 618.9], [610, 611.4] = 1.07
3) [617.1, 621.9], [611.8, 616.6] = 1.06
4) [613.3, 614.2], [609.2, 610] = 0.92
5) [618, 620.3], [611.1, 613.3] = 1.07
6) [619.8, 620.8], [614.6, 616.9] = 1.05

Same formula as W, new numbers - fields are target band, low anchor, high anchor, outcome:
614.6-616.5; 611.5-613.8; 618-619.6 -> 0.07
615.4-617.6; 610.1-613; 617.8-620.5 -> 0.06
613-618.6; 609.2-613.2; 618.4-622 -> 0.03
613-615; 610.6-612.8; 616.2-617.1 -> 0.00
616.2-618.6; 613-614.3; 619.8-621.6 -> -0.01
